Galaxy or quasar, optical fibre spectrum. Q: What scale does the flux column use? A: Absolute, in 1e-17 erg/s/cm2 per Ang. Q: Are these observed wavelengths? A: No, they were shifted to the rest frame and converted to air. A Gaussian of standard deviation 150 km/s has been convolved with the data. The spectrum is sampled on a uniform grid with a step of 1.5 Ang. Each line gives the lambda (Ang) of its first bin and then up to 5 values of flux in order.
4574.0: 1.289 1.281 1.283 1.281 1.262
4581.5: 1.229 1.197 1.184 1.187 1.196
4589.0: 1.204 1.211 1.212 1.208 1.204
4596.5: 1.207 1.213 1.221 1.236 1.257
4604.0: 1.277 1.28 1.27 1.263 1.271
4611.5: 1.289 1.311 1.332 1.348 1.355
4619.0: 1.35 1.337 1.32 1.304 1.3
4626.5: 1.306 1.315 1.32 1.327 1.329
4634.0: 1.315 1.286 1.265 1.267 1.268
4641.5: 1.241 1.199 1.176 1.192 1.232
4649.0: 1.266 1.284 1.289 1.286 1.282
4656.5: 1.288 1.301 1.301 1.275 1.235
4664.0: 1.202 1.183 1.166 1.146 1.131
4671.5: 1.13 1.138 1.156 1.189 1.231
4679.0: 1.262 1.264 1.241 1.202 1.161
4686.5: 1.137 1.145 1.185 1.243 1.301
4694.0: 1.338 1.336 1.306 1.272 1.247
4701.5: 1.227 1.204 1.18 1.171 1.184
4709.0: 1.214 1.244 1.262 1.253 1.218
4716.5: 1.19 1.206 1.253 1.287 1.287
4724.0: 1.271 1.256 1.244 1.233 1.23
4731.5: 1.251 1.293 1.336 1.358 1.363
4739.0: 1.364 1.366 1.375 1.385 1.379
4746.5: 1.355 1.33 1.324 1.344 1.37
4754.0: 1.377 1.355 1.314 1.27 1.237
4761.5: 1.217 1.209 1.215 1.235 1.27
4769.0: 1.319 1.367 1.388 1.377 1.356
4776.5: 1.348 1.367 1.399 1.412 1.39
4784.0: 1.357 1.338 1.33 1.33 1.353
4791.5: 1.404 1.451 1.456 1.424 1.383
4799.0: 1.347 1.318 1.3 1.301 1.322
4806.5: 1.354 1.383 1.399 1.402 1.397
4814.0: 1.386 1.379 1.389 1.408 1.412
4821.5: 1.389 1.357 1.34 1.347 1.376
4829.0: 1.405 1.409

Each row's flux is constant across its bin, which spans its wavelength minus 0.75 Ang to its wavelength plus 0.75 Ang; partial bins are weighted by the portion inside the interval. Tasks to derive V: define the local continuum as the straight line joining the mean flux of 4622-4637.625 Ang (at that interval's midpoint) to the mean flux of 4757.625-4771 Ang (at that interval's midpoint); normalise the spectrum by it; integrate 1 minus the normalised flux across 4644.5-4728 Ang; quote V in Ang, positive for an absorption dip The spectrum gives 3.67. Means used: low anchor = 1.31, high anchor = 1.26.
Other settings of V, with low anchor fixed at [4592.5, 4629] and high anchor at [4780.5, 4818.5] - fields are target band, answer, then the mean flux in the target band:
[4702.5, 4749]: 2.1 Ang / 1.28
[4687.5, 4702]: 0.7 Ang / 1.26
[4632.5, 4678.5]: 2.5 Ang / 1.23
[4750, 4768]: 0.9 Ang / 1.29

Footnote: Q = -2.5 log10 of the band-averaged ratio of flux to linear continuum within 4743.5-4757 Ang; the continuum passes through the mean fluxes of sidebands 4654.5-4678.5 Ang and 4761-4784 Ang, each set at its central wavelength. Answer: -0.04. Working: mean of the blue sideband 1.21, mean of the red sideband 1.33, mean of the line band 1.35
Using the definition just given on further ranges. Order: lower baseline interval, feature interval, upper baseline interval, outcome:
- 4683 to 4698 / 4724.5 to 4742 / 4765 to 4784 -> -0.006 mag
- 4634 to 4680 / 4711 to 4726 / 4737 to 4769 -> 0.032 mag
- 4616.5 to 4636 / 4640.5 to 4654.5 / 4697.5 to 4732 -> 0.050 mag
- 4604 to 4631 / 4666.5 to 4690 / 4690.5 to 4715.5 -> 0.075 mag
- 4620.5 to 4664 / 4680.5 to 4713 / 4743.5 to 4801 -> 0.065 mag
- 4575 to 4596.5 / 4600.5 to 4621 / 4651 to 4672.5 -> -0.063 mag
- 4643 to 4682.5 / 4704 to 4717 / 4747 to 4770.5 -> 0.040 mag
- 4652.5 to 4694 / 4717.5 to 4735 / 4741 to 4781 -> 0.019 mag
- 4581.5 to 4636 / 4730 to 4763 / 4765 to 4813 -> 0.010 mag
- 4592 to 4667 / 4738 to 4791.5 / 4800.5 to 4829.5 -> 0.005 mag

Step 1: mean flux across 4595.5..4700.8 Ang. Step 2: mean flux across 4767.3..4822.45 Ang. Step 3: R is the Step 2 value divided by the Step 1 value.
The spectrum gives 1.09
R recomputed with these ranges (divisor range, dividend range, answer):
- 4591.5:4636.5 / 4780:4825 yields 1.07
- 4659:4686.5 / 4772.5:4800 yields 1.15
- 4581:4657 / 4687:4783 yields 1.02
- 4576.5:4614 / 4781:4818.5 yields 1.11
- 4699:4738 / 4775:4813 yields 1.10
